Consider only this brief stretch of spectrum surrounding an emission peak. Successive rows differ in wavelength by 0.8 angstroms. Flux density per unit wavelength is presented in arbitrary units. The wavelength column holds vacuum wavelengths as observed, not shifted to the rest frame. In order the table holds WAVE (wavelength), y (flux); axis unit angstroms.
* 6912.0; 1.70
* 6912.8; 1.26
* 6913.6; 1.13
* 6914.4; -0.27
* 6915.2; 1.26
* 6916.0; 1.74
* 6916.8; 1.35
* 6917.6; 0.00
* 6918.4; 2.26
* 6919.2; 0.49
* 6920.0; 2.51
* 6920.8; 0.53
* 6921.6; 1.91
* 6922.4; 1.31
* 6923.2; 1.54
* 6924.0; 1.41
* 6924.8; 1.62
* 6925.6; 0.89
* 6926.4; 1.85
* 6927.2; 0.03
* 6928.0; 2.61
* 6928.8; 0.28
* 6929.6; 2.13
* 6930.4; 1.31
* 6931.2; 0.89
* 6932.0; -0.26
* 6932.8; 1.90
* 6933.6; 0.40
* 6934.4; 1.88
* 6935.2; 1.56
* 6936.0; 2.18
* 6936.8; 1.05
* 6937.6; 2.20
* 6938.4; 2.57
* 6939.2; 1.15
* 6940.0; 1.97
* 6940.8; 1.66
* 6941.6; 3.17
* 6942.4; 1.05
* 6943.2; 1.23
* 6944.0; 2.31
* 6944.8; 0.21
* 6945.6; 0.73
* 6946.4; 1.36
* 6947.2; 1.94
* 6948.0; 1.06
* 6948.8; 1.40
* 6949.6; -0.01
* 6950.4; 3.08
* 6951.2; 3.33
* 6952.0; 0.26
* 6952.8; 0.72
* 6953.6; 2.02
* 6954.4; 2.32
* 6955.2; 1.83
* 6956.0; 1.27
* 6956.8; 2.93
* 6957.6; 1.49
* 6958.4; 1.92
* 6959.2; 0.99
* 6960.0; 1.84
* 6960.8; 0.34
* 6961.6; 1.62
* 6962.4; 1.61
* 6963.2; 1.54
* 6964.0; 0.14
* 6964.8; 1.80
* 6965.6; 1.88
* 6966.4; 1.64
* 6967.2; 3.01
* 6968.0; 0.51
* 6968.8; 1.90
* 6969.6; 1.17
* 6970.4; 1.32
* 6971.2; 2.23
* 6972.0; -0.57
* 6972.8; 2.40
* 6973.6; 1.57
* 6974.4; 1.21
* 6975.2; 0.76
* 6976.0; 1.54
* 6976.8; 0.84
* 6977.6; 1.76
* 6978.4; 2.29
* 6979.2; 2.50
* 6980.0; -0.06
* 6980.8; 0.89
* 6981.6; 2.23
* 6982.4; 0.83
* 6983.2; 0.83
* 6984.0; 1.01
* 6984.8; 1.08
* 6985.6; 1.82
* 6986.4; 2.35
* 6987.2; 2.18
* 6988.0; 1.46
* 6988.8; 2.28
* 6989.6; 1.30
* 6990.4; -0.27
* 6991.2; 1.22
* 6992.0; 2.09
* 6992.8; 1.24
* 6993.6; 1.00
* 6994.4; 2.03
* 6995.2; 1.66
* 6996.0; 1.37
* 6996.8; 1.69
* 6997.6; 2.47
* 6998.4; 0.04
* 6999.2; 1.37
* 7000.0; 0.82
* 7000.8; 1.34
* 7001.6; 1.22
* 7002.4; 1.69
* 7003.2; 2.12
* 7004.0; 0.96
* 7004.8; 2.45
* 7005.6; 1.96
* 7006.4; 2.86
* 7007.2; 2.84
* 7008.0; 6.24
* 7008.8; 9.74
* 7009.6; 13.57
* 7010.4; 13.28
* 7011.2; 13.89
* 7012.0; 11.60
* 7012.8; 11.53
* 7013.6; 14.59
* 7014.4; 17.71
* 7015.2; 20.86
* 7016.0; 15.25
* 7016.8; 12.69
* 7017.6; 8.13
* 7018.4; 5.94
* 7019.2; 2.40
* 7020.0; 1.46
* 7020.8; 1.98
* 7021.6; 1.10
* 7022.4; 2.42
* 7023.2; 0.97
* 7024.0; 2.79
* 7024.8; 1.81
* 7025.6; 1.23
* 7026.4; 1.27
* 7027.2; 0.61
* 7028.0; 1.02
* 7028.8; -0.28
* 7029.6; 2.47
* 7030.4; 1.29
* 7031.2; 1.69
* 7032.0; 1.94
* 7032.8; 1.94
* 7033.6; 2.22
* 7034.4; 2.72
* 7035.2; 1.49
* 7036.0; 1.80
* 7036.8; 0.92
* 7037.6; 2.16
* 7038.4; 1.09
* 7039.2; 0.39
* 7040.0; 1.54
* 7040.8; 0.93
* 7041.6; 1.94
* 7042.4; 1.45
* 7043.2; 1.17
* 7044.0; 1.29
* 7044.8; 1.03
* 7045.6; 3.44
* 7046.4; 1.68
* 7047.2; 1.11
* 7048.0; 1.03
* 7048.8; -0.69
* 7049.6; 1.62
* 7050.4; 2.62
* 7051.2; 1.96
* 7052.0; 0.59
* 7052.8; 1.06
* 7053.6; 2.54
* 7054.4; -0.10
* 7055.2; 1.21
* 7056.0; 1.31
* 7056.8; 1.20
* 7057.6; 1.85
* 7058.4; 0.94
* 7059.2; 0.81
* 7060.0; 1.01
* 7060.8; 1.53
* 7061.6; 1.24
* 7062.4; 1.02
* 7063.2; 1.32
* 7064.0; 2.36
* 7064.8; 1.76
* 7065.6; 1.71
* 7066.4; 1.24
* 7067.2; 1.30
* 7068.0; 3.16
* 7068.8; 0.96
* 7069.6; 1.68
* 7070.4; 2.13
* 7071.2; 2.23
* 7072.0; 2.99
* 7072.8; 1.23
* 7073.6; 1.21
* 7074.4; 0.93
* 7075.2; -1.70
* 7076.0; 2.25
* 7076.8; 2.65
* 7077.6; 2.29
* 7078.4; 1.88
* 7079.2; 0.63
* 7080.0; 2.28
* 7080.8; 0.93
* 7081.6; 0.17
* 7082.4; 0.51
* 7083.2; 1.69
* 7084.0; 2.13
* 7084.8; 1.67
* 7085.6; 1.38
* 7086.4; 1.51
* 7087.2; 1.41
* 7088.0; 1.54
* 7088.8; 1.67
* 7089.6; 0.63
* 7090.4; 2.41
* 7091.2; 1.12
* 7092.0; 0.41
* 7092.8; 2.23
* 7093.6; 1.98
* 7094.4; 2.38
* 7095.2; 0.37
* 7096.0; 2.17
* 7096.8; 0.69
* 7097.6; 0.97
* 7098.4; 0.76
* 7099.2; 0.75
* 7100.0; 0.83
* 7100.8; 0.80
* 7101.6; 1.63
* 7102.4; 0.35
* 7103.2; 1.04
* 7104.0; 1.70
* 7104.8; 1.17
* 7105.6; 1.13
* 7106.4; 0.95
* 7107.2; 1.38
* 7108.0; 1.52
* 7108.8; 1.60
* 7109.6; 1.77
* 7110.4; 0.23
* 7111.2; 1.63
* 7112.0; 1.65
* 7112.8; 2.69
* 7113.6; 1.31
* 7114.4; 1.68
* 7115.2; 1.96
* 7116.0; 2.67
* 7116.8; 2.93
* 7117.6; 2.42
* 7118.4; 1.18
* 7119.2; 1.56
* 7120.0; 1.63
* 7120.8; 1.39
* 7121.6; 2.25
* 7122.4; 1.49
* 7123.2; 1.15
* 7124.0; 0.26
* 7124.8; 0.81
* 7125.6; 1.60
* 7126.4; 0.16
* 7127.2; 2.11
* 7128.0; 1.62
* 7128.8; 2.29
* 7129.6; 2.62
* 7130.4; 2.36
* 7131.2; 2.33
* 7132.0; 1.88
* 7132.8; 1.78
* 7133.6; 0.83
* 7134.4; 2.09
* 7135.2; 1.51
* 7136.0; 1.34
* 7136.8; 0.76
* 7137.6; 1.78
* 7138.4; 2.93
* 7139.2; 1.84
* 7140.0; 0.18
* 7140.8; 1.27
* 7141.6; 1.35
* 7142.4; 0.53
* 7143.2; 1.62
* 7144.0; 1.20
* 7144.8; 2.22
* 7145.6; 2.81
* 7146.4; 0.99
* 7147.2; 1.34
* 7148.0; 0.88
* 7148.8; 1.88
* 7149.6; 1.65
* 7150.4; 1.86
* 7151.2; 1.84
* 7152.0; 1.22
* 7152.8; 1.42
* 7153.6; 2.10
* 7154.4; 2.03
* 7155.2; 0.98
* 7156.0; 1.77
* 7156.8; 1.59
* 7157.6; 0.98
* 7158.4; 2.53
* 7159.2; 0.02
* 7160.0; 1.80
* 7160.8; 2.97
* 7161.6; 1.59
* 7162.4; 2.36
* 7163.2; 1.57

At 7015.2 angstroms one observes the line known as [O II] 3727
